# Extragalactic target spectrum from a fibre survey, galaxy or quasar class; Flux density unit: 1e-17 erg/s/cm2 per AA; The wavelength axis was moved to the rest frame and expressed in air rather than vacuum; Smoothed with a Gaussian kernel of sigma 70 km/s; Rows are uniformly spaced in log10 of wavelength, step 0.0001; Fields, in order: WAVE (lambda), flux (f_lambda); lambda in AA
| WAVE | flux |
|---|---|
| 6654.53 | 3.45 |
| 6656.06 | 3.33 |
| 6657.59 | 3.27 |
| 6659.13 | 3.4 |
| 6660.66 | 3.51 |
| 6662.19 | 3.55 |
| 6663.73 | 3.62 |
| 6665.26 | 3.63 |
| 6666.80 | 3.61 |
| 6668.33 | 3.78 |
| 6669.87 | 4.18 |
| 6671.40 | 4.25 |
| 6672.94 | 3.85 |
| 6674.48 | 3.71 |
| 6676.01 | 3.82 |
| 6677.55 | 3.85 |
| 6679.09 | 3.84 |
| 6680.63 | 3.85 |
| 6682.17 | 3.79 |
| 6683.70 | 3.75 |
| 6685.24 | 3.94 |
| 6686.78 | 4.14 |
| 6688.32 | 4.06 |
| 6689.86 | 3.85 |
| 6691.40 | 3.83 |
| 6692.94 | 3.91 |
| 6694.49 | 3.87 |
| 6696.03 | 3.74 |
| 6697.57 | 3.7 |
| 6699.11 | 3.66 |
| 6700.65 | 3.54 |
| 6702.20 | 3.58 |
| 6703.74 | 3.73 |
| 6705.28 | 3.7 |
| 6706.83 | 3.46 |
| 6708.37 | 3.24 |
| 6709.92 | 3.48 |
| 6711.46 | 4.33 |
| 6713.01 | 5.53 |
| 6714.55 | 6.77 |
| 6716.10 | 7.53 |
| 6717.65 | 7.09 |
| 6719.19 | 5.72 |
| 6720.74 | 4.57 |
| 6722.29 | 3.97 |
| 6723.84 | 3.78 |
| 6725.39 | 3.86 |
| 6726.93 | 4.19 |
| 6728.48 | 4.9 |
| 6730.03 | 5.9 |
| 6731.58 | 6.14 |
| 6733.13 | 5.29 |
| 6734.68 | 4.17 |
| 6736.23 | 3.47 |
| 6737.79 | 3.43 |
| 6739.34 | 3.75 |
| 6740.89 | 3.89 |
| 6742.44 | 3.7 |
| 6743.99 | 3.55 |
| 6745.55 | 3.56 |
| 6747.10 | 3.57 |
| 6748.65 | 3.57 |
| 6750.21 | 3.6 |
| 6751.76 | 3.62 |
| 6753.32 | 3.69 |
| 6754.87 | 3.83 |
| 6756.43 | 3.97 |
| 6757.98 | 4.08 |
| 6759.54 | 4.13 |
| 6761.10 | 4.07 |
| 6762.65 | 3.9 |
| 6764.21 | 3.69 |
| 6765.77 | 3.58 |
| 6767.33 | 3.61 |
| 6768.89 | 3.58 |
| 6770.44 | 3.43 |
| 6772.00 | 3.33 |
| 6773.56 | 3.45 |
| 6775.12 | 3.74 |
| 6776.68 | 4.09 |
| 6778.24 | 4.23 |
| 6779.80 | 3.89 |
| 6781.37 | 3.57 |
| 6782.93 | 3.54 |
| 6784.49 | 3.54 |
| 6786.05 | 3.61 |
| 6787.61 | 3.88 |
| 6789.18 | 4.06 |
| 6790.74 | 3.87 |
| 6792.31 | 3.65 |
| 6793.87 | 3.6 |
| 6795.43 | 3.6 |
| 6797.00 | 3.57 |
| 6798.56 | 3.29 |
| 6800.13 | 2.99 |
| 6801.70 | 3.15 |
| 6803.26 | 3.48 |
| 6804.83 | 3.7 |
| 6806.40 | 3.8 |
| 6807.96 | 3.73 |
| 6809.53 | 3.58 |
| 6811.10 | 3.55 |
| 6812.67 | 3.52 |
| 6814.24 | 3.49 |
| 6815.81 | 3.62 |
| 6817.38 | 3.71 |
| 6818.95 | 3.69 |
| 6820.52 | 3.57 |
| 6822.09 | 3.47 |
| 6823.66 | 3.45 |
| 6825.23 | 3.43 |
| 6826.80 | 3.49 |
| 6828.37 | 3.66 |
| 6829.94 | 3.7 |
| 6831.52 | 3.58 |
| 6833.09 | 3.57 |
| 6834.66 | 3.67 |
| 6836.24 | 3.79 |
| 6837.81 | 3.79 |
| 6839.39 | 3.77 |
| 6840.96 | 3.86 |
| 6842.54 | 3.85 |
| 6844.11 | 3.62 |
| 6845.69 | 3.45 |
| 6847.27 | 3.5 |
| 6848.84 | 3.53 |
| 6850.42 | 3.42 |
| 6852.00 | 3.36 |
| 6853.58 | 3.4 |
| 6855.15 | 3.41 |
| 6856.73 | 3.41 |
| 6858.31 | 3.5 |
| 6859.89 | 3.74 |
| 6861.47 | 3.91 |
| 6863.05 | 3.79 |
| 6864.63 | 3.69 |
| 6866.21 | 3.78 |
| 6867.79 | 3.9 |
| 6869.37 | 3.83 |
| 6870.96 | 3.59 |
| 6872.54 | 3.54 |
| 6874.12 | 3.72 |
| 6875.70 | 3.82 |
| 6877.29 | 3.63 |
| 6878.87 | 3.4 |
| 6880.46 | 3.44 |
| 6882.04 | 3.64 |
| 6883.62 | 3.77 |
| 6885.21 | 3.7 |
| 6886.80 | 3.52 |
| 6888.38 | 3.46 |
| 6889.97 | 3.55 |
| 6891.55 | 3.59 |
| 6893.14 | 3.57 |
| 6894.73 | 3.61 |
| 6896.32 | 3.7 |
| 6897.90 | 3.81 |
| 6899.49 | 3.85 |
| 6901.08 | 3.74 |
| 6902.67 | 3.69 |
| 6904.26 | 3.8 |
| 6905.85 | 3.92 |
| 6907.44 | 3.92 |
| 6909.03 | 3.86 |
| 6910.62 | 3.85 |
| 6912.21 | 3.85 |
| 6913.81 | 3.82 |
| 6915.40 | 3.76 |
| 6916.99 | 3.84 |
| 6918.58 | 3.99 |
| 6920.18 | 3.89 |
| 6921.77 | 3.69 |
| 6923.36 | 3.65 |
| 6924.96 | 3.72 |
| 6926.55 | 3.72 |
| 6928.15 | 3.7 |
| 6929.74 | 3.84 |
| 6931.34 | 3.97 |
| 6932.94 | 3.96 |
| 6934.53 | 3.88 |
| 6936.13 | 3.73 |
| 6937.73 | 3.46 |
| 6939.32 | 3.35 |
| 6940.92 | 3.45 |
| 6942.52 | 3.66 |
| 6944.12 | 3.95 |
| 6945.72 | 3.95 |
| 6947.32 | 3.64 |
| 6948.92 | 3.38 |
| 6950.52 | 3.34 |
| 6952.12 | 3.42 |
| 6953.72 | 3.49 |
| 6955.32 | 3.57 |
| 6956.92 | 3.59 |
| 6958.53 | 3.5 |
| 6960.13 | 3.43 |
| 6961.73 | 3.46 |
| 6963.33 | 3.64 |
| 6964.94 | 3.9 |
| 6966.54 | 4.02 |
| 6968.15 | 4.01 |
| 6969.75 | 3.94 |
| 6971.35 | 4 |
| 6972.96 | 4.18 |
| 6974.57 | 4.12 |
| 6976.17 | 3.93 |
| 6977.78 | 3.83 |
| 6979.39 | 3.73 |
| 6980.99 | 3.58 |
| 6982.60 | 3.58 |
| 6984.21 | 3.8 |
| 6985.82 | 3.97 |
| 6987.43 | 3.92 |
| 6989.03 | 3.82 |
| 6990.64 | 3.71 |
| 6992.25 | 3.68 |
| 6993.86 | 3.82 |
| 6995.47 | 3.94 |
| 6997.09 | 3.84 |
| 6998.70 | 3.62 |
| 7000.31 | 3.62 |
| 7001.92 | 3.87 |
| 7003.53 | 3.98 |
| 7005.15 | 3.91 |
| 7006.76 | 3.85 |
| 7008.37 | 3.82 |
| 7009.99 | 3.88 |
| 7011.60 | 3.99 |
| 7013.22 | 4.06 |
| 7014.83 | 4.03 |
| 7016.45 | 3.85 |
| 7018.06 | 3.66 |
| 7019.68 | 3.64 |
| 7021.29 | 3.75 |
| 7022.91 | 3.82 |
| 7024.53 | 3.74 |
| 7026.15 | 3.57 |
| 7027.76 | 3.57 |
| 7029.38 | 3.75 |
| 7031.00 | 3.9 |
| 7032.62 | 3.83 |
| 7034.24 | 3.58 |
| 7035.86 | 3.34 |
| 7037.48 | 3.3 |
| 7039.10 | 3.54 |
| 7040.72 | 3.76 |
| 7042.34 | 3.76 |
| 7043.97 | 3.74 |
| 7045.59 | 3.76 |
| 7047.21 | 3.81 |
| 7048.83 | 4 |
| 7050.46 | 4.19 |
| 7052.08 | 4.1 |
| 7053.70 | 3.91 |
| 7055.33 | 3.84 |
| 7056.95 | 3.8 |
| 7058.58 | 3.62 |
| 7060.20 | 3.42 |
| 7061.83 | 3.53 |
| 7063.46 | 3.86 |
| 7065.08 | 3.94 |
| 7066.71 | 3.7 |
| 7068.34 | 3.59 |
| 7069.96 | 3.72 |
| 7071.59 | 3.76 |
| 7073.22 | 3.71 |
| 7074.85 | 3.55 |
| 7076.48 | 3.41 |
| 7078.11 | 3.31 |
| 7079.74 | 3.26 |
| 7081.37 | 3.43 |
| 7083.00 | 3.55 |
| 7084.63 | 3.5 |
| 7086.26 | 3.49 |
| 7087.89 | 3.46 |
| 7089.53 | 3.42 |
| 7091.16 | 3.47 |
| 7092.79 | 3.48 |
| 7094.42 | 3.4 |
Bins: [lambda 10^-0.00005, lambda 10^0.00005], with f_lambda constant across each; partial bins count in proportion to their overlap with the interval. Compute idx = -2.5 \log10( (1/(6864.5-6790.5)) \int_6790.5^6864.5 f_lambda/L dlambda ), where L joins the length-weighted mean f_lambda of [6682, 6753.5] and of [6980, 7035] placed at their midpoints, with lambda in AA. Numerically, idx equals 0.14 mag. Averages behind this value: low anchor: 4.22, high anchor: 3.79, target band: 3.58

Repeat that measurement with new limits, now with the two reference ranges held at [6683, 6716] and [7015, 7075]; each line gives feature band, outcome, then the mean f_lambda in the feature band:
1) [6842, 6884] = 0.08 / 3.61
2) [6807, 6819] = 0.10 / 3.61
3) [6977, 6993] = 0.01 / 3.76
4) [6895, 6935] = 0.01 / 3.81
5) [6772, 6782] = 0.06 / 3.79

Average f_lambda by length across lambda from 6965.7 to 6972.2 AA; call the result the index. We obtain 4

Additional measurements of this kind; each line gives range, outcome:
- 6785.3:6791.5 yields 3.86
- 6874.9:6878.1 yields 3.72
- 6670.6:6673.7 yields 4.06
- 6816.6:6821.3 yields 3.66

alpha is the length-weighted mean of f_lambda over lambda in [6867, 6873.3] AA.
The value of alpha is 3.71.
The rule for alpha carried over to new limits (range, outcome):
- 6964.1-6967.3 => 3.95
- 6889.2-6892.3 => 3.58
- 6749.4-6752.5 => 3.61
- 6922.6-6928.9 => 3.69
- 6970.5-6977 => 4.06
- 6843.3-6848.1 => 3.53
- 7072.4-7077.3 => 3.55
